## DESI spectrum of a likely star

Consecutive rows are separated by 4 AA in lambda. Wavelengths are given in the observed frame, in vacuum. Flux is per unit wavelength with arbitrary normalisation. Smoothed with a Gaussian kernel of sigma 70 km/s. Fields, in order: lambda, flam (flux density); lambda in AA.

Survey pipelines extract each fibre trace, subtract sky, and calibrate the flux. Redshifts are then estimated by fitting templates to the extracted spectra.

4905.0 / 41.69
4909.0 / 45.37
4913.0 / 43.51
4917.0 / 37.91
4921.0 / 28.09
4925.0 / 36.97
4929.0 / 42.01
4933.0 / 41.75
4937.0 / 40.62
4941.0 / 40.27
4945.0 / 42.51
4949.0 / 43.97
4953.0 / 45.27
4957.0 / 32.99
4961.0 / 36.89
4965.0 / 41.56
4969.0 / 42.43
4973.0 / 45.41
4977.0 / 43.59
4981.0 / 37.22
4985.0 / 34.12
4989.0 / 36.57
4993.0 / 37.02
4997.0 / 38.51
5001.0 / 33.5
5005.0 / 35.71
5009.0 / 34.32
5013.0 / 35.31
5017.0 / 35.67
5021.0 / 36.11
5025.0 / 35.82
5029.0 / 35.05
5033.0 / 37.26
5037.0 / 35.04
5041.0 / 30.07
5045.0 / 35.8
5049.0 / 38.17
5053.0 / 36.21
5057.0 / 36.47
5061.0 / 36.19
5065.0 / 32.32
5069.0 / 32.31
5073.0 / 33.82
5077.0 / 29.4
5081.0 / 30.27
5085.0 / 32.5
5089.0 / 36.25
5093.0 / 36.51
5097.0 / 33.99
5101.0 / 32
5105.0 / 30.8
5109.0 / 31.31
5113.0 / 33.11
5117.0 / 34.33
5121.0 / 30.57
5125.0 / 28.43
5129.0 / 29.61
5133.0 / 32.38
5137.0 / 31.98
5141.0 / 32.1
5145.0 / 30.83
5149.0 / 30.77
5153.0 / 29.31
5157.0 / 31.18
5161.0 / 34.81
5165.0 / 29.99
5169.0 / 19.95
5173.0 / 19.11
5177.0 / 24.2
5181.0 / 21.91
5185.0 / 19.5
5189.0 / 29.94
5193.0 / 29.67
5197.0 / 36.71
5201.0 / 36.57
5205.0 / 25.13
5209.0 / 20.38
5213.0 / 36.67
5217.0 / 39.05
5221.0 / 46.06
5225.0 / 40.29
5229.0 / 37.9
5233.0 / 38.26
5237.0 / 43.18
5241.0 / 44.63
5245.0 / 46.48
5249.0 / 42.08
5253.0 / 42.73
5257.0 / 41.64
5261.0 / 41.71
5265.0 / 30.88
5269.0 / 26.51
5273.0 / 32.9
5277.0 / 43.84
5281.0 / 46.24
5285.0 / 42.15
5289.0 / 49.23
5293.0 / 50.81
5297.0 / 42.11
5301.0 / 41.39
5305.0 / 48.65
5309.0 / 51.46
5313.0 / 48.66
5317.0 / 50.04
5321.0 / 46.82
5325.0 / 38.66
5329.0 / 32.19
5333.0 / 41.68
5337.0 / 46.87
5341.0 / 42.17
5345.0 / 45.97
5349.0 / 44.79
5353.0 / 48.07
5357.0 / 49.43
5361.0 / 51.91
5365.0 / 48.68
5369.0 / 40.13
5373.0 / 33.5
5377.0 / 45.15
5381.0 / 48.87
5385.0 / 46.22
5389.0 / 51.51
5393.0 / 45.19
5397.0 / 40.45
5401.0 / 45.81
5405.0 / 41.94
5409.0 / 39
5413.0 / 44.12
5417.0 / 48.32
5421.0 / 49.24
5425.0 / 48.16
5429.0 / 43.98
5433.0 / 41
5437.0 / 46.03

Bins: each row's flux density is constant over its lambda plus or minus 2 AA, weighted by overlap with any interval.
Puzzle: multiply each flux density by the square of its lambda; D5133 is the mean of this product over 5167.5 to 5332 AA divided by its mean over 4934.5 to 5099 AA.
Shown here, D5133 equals 1.13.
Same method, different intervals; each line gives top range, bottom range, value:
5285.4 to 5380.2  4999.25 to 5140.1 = 1.48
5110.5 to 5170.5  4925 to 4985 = 0.81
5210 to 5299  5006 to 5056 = 1.26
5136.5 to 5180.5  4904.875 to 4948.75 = 0.77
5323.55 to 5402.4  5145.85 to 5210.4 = 1.73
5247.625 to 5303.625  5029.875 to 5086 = 1.31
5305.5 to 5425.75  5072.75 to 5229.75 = 1.57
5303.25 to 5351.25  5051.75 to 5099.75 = 1.46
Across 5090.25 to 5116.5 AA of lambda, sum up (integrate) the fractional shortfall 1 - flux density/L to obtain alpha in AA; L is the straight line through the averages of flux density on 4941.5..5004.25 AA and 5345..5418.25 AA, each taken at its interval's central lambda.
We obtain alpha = 5.16 AA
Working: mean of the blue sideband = 39.4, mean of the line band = 33.1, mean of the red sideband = 45.2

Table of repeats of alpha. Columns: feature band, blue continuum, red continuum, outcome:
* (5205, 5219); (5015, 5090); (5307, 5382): 3.2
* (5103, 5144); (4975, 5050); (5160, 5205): -1.6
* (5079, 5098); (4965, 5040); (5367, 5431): 2.4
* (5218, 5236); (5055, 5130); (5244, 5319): -0.3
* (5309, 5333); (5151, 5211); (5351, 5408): -2.3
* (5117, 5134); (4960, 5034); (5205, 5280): 3.3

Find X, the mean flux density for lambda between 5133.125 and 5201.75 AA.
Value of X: 28.7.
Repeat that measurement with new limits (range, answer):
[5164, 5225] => 29.3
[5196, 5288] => 38.5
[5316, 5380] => 44.1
